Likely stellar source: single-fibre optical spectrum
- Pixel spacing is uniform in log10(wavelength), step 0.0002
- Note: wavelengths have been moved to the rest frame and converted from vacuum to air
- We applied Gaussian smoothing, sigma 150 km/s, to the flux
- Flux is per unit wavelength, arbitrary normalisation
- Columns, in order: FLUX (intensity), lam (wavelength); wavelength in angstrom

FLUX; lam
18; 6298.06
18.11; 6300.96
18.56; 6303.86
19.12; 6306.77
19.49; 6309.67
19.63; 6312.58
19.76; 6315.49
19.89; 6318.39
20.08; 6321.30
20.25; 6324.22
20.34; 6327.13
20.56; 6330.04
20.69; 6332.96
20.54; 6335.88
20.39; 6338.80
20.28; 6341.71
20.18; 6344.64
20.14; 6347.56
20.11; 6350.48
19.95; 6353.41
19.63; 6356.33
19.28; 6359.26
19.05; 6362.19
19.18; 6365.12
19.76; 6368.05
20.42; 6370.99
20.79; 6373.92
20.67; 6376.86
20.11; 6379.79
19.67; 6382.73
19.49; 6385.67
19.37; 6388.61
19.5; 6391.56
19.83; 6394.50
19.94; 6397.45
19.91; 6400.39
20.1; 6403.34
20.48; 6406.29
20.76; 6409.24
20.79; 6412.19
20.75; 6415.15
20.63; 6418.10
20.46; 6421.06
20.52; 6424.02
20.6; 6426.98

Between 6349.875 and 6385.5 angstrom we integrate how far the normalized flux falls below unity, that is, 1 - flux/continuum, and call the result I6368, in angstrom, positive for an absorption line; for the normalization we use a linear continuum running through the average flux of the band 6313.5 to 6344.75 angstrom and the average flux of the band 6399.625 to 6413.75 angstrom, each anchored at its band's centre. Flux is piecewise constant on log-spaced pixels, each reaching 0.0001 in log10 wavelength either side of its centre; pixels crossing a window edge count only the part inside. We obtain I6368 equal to 0.8 angstrom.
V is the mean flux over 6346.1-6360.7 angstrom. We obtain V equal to 19.8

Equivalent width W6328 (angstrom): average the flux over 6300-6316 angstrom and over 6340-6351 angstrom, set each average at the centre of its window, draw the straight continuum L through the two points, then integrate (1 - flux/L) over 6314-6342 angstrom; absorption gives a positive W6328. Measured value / -0.8 angstrom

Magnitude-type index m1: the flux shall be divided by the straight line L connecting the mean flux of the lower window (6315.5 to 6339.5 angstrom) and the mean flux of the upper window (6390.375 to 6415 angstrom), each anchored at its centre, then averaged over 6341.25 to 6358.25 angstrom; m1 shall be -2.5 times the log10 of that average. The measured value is 0.01 mag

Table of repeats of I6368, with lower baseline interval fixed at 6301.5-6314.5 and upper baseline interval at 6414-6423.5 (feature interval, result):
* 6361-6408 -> 0.57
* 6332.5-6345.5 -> -0.57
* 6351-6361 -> 0.06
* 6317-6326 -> -0.36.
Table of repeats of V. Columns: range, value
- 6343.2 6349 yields 20.2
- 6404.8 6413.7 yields 20.7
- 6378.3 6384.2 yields 19.9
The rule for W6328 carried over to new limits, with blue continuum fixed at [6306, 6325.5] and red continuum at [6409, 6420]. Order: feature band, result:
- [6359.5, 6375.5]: 0.4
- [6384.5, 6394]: 0.5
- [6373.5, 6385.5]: 0.1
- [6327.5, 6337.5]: -0.3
